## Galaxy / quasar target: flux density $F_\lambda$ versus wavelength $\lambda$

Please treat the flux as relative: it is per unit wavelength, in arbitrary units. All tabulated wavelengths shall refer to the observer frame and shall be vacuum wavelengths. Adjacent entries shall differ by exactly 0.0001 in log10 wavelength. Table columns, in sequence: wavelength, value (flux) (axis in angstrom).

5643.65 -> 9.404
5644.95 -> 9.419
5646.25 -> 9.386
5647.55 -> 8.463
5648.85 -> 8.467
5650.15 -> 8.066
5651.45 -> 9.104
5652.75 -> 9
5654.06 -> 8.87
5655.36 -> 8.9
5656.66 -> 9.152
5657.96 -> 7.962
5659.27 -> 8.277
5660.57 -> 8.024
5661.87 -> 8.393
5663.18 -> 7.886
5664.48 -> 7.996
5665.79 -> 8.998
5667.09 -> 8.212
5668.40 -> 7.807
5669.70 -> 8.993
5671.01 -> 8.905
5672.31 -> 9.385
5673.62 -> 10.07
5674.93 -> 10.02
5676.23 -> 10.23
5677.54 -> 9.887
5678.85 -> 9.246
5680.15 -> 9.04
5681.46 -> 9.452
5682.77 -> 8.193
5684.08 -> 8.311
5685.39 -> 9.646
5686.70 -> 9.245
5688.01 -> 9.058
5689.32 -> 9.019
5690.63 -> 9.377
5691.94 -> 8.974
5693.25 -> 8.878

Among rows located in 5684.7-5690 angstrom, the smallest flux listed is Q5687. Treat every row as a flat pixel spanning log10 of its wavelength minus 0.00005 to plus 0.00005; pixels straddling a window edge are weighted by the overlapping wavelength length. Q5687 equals 9.019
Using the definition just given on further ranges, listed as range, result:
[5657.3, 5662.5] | 7.962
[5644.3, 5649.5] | 8.463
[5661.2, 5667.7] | 7.886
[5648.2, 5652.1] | 8.066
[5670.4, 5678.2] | 8.905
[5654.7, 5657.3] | 8.9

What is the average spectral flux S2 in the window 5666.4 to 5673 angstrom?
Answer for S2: 8.67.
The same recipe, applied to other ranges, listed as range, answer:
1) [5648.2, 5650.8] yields 8.27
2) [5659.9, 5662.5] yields 8.23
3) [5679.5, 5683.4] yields 8.9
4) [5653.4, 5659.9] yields 8.62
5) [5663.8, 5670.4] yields 8.4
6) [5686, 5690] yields 9.11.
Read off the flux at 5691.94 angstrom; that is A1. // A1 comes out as 8.974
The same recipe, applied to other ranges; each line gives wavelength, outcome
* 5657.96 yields 7.962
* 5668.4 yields 7.807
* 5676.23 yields 10.23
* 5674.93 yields 10.02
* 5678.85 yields 9.246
